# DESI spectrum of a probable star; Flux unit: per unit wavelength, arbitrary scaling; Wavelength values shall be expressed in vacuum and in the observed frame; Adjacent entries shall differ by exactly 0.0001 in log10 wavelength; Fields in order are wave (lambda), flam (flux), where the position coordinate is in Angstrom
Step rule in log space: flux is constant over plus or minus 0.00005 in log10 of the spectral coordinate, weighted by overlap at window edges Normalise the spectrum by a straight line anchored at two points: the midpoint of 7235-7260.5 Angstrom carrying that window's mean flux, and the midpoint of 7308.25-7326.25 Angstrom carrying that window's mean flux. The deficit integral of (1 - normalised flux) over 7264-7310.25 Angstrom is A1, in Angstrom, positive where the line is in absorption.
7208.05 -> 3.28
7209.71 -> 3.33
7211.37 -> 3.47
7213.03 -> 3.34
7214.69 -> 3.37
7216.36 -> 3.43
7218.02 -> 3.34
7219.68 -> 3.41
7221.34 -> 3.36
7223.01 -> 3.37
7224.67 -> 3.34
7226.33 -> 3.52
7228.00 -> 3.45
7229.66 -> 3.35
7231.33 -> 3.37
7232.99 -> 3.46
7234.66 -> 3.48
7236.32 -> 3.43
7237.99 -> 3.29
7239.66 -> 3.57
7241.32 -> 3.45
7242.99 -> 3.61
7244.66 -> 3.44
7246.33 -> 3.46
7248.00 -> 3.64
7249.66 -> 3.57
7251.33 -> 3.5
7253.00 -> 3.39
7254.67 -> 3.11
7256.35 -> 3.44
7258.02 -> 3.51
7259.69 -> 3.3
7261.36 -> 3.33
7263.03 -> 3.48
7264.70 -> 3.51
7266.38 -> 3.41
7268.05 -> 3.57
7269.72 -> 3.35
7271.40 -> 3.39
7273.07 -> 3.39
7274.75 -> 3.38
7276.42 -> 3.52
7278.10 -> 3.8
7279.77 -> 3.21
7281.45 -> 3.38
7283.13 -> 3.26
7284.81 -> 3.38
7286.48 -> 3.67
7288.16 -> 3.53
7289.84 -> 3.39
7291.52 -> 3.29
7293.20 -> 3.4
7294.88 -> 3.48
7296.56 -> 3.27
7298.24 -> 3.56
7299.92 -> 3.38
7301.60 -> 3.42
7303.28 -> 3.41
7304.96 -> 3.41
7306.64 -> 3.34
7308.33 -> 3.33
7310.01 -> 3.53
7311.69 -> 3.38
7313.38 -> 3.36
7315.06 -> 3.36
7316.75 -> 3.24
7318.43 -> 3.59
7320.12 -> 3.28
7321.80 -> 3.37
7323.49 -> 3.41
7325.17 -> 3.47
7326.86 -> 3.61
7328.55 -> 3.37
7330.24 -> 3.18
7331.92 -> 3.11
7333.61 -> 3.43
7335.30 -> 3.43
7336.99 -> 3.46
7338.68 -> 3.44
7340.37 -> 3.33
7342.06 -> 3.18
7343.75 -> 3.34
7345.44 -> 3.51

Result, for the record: -0.07 Angstrom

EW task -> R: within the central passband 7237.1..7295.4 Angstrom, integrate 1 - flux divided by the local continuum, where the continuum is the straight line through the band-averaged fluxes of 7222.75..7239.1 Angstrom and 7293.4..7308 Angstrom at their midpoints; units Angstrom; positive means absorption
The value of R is -0.5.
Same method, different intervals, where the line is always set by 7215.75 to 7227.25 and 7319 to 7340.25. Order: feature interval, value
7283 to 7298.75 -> -0.19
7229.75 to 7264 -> -0.48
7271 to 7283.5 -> -0.13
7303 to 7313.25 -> -0.04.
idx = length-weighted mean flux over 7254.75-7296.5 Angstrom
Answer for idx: 3.42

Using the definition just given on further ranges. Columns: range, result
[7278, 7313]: 3.41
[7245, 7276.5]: 3.43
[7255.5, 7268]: 3.43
